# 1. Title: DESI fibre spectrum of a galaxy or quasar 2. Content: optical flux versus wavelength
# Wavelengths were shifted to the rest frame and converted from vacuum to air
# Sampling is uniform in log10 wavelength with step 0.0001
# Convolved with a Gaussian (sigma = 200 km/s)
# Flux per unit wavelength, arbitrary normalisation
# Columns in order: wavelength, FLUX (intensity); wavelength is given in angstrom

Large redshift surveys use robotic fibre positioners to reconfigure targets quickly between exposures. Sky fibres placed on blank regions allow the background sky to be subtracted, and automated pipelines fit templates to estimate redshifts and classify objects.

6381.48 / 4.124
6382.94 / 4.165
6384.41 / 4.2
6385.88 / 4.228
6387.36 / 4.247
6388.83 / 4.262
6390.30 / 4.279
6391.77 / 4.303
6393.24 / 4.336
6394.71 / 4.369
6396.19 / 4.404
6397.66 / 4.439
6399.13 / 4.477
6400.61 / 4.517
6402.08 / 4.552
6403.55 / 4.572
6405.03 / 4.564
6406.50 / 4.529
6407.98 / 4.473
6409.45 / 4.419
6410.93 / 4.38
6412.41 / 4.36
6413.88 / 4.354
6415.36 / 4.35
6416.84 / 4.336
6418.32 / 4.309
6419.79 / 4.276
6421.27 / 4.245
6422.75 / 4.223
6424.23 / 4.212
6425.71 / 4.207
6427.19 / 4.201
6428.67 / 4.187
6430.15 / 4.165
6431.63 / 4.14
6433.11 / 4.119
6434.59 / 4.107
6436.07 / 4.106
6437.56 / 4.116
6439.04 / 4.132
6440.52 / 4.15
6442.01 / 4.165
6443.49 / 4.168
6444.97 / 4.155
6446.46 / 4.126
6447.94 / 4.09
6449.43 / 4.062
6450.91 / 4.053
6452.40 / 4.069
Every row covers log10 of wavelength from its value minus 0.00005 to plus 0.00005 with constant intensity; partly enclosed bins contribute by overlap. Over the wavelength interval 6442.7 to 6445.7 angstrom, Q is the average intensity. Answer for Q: 4.17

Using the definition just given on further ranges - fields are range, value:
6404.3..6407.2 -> 4.55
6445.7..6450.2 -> 4.09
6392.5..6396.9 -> 4.37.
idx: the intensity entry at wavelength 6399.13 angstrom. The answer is 4.477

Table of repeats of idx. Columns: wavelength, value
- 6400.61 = 4.517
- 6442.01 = 4.165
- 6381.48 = 4.124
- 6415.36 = 4.35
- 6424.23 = 4.212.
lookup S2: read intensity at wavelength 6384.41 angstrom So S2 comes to 4.2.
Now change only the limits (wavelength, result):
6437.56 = 4.116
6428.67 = 4.187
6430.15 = 4.165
